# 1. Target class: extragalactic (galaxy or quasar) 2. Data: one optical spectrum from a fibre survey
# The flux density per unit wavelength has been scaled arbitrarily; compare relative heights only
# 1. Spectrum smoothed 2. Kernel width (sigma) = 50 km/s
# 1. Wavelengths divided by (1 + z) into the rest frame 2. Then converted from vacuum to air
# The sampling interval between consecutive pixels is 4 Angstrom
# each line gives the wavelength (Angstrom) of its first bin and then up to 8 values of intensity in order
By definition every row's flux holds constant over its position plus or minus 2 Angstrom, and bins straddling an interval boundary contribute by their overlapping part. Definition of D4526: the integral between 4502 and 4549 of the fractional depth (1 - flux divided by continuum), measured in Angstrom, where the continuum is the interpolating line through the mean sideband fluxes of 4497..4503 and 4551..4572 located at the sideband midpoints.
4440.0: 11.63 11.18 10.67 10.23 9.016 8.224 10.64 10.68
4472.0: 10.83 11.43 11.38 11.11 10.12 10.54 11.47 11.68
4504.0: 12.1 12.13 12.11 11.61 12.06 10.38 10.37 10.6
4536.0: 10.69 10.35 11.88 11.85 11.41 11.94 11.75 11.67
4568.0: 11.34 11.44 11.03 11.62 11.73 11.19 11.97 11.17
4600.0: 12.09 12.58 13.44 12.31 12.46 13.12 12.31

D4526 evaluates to 1.4 Angstrom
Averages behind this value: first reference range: 11.7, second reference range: 11.6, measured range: 11.3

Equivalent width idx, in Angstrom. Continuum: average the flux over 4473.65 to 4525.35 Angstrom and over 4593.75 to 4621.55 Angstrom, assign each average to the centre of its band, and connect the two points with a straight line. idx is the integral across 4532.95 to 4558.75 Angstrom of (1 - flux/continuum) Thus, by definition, 1.1 Angstrom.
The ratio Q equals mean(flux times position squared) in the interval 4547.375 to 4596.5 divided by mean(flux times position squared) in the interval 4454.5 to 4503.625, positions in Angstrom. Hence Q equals 1.1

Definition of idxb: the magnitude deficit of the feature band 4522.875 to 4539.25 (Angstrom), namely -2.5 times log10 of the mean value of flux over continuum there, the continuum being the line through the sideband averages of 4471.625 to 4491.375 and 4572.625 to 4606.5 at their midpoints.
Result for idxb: 0.079 mag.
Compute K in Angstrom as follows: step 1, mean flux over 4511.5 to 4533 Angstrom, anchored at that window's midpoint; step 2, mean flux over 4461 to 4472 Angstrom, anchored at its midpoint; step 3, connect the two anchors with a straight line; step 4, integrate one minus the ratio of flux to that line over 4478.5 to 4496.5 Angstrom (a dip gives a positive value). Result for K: -0.2 Angstrom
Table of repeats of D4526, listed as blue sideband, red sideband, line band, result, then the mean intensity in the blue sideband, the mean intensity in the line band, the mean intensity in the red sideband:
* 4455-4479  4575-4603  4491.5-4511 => -2.0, 10.2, 11.7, 11.6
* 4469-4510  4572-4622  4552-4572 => 0.3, 11.3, 11.6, 12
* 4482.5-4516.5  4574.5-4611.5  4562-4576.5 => 0.5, 11.4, 11.4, 11.9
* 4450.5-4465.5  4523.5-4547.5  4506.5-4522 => -2.3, 9.47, 12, 10.8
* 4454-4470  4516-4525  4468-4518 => -3.7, 9.64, 11.3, 11.4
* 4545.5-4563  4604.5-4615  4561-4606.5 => 2.4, 11.7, 11.6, 12.8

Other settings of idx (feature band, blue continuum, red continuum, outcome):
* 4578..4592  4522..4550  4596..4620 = 0.5 Angstrom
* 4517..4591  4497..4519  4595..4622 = 5.3 Angstrom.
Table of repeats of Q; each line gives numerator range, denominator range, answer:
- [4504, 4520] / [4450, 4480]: 1.20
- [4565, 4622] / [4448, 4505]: 1.18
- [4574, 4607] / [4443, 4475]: 1.22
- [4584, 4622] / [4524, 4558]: 1.13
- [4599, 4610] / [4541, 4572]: 1.12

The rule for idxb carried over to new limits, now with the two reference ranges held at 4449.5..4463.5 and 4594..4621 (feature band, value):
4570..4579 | 0.046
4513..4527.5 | -0.064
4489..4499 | -0.088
